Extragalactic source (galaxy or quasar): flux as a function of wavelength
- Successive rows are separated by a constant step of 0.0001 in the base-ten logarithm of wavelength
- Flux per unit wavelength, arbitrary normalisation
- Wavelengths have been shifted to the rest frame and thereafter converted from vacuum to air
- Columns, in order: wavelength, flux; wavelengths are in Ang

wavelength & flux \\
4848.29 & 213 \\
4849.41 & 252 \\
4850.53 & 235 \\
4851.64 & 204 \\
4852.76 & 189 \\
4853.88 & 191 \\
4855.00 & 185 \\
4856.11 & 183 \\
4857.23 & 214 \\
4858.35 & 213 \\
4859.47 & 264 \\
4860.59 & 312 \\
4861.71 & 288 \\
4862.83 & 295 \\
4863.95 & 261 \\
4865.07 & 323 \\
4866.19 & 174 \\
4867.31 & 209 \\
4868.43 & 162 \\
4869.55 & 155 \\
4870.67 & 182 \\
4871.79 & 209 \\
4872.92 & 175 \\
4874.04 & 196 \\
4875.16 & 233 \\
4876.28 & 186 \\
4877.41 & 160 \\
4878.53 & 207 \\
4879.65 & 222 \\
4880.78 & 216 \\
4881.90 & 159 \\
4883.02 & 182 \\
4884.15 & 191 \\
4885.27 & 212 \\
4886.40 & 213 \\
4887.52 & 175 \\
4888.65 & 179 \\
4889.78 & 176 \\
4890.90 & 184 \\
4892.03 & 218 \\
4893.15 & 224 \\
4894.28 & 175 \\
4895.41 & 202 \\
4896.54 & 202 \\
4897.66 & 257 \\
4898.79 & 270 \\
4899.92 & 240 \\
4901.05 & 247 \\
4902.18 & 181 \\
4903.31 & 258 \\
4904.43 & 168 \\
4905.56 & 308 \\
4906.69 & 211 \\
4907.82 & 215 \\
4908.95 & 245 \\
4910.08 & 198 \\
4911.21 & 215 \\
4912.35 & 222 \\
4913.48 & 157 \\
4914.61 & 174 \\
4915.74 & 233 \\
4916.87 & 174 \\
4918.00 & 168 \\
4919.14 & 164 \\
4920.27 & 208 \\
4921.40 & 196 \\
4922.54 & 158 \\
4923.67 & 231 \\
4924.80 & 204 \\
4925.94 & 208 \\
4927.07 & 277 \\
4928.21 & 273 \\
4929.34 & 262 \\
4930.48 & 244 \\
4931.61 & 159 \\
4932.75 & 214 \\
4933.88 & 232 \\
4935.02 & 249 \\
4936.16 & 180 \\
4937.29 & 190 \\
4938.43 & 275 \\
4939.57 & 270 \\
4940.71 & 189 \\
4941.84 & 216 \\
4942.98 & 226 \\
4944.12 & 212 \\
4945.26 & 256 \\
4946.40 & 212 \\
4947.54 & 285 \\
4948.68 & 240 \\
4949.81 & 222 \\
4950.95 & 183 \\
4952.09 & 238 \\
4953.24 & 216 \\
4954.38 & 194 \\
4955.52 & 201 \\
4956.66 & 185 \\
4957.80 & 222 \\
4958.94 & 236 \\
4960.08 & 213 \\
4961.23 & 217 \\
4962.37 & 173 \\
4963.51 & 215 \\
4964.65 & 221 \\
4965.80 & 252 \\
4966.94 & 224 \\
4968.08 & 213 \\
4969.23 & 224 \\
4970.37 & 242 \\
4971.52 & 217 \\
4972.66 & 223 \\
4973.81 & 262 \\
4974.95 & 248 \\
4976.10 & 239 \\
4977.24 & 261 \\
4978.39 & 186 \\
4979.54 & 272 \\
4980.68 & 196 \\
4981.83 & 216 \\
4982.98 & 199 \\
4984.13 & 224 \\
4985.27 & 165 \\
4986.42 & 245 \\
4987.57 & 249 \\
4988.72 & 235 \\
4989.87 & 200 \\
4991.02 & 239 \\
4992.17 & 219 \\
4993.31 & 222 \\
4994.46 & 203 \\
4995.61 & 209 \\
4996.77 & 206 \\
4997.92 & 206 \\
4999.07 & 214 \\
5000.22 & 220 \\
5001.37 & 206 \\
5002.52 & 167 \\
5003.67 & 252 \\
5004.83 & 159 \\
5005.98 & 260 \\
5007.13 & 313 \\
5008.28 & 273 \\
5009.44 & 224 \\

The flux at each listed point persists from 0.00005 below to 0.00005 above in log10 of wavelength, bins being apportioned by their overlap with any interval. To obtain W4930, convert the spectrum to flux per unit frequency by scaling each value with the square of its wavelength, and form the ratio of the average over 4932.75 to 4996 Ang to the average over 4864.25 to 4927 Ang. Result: 1.12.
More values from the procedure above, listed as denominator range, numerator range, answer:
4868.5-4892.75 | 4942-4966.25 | 1.18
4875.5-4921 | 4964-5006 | 1.12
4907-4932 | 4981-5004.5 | 1.06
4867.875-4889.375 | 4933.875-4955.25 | 1.22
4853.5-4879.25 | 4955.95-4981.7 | 1.08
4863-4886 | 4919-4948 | 1.13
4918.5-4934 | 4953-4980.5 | 1.05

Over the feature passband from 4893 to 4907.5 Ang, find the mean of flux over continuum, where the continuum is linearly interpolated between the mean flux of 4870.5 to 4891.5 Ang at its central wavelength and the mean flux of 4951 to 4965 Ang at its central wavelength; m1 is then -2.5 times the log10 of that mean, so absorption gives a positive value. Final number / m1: -0.151 mag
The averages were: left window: 193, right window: 210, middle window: 226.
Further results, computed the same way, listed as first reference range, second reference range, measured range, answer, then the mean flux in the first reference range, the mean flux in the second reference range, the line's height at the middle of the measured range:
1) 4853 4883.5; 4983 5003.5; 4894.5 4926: 0.01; 213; 214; 213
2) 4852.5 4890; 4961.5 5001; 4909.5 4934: 0.04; 209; 222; 215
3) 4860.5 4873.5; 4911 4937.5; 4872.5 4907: 0.06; 226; 208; 219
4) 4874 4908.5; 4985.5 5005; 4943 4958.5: -0.04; 209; 215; 212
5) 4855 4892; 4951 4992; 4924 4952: -0.06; 209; 221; 217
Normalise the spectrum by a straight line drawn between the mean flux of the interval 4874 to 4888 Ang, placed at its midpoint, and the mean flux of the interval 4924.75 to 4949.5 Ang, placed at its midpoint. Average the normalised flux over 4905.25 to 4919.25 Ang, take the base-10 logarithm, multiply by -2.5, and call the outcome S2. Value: 0.05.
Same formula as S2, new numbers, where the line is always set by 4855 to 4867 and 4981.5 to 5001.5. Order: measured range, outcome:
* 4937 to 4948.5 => -0.030 mag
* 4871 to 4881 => 0.223 mag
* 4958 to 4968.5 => 0.021 mag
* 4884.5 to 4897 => 0.224 mag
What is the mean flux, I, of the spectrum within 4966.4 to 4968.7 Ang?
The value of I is 218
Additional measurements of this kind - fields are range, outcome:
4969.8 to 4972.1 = 230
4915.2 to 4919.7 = 184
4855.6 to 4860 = 218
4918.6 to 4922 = 189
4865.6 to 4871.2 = 177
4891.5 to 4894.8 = 206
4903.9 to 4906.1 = 238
